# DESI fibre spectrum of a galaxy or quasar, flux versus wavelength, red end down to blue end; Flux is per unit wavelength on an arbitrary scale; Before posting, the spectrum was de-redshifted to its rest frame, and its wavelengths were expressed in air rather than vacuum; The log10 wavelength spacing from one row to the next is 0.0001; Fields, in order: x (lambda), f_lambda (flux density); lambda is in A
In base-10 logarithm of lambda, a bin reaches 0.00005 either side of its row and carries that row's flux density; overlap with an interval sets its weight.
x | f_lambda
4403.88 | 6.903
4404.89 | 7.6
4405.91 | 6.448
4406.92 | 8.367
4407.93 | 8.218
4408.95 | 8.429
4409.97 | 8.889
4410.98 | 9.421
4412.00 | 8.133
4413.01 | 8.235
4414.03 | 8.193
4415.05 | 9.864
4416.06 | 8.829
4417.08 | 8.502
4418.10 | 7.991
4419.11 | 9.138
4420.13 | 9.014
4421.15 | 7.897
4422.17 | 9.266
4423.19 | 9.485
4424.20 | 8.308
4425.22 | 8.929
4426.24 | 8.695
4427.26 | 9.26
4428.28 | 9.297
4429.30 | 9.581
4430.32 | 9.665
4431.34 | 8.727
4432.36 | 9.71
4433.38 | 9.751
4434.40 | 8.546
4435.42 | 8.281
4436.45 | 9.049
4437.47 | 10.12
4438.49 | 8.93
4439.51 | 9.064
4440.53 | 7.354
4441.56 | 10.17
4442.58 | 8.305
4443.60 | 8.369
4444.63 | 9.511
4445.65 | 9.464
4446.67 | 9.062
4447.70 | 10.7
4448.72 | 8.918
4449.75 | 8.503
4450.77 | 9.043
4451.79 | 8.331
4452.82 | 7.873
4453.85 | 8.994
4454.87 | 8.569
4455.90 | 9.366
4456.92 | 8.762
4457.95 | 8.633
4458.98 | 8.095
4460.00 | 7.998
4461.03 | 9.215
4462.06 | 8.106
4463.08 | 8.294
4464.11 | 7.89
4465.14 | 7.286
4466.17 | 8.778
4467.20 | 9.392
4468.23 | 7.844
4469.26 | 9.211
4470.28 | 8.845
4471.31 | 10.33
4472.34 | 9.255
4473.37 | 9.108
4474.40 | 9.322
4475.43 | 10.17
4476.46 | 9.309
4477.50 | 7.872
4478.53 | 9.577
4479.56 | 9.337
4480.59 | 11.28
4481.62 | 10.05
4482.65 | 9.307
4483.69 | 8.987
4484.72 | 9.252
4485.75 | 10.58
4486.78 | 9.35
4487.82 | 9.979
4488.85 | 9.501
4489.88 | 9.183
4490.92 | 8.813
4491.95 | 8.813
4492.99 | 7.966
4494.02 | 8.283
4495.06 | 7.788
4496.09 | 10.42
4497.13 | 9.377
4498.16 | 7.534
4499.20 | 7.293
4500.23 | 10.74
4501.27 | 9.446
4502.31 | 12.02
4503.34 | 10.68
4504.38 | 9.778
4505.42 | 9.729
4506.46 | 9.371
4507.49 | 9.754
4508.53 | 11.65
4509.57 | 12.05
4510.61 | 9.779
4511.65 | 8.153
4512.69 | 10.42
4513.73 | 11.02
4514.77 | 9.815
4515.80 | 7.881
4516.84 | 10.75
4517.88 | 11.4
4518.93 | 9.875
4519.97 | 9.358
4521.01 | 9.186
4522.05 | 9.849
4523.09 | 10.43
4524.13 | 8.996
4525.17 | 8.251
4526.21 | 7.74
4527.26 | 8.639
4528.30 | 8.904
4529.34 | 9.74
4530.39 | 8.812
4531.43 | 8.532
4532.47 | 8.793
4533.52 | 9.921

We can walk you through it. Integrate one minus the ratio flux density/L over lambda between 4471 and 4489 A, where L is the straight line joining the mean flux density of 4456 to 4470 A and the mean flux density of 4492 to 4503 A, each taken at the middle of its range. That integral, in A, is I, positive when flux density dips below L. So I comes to -1.64 A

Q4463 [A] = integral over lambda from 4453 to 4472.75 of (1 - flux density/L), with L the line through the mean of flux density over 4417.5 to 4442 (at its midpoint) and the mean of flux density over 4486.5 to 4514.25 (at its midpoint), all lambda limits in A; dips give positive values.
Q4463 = 1.32 A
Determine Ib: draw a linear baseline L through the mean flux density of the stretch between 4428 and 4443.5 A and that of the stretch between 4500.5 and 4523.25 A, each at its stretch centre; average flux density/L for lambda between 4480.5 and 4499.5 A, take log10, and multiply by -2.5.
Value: 0.08 mag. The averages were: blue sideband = 9.08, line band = 9.12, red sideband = 10.1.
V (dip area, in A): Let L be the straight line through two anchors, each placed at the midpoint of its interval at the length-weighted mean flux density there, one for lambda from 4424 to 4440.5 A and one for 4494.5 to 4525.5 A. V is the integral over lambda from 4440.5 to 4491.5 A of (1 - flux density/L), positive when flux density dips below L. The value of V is 1.8 A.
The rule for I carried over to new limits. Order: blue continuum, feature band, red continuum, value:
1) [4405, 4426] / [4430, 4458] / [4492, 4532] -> -0.5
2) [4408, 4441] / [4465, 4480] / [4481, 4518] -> 0.4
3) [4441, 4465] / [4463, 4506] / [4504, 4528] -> 0.0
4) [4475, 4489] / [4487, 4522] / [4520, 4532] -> -1.2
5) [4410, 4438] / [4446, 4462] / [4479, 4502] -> 0.5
